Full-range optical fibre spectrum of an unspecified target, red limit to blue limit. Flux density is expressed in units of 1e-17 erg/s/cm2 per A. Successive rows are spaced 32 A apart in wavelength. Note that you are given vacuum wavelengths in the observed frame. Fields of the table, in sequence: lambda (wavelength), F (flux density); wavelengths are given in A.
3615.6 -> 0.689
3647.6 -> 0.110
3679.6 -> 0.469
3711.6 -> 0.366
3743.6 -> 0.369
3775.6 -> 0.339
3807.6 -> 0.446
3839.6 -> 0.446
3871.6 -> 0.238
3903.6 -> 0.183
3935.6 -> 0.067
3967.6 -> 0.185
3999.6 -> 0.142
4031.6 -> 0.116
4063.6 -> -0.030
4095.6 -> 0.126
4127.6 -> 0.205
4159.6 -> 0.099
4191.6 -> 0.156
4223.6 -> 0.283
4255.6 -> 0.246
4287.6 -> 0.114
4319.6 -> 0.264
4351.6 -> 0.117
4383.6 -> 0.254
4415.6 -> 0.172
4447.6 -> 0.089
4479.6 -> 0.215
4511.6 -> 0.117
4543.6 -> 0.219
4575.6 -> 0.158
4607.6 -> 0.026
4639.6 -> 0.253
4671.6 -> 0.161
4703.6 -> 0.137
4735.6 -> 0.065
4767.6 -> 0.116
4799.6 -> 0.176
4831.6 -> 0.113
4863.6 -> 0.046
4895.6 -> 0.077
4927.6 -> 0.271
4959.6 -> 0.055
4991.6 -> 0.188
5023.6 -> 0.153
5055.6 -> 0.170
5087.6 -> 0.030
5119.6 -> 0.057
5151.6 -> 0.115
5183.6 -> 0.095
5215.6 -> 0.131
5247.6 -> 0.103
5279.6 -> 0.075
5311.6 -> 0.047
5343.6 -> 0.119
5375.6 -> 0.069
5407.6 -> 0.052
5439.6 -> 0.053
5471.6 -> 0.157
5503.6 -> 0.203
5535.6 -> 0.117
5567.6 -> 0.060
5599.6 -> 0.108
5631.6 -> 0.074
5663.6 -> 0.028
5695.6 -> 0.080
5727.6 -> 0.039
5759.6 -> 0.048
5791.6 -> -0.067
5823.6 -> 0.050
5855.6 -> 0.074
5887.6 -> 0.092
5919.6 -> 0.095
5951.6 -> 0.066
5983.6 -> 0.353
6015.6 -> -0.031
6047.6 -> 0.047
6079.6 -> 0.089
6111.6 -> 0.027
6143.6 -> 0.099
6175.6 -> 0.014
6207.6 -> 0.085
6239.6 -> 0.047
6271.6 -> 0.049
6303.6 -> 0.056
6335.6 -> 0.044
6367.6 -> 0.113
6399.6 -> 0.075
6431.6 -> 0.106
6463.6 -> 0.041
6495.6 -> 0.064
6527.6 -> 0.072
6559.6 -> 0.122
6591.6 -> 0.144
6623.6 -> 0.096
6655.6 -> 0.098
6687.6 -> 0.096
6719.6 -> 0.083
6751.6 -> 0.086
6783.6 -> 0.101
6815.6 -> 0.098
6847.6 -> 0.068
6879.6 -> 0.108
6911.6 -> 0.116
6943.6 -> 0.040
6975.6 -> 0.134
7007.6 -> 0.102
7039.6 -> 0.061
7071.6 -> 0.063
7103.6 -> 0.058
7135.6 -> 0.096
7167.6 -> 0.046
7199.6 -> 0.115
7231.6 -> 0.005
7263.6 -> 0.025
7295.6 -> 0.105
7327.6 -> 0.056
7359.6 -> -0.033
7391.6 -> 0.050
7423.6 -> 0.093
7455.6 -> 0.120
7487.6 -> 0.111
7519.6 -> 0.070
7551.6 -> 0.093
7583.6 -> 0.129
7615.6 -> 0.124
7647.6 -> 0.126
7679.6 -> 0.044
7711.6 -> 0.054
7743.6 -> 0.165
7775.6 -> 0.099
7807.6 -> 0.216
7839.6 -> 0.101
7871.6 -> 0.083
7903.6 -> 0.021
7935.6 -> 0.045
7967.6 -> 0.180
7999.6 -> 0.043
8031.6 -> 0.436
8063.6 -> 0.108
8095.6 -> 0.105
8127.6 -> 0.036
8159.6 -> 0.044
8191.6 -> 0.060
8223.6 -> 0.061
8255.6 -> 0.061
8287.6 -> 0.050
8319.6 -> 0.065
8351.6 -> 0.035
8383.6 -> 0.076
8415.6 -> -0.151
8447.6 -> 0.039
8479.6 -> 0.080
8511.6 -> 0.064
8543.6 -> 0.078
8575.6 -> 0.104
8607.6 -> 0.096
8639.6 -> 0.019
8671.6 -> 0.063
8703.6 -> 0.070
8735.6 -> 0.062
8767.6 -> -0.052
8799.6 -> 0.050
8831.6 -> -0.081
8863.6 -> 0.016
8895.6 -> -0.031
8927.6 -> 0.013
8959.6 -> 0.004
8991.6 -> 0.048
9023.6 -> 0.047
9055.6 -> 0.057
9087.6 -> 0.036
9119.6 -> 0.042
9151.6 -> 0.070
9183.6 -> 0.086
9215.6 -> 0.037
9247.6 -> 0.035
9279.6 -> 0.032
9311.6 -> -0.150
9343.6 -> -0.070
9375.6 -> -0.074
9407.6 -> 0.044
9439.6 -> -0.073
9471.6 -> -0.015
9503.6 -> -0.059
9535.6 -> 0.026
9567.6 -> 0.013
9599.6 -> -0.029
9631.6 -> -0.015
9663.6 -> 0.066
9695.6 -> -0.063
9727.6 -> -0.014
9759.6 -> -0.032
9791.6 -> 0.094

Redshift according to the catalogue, 0.606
